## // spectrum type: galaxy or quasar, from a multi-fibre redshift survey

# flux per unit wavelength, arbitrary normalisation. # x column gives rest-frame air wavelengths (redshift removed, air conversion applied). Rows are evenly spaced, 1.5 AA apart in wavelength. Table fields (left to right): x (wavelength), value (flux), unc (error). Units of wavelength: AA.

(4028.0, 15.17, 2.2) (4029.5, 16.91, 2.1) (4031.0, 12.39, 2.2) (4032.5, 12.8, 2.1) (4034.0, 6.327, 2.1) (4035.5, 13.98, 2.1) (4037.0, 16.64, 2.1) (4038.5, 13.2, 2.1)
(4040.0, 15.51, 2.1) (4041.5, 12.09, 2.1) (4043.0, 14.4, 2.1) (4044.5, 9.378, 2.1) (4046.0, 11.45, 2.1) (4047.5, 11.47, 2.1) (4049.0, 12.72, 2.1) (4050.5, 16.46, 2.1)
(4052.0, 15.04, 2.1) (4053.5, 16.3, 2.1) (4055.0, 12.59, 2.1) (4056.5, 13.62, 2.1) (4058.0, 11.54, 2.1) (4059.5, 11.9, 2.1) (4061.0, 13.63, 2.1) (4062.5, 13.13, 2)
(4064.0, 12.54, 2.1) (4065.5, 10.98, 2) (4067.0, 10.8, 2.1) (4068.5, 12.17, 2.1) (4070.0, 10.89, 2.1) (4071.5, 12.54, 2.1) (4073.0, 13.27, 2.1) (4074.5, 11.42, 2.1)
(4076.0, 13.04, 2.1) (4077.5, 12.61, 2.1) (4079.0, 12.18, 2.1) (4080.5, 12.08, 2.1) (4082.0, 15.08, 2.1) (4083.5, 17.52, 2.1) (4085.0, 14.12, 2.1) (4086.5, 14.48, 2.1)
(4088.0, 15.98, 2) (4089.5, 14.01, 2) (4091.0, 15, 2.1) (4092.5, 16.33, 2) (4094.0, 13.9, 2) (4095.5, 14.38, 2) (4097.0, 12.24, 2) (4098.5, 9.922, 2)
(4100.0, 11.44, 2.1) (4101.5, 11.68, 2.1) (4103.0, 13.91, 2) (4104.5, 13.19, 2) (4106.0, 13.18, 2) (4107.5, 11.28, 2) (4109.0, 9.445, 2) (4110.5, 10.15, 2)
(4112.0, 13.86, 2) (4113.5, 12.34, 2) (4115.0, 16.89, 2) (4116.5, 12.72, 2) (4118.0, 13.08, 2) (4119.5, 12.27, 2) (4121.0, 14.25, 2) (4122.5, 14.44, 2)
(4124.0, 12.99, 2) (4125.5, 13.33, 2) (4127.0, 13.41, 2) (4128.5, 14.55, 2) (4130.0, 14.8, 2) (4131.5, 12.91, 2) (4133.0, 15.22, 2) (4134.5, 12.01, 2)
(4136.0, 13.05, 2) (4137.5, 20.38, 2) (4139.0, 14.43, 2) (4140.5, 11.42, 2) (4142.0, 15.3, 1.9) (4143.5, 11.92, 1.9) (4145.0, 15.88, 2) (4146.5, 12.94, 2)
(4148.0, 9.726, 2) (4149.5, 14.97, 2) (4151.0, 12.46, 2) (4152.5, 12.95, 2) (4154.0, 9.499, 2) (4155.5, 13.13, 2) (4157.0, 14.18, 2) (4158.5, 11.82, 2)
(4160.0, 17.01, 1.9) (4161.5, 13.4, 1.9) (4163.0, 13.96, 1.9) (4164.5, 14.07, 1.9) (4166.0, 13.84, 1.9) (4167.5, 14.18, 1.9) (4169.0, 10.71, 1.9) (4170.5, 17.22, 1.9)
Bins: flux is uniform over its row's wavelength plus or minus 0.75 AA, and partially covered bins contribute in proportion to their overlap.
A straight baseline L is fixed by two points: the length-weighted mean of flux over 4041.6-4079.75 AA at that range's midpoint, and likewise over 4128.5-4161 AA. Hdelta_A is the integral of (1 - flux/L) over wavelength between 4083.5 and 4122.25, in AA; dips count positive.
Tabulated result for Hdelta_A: -0.5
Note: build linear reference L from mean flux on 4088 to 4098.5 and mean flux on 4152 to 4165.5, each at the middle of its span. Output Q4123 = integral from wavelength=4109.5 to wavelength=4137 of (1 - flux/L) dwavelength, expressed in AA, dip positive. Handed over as 0.6 AA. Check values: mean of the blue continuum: 14.1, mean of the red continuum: 13.4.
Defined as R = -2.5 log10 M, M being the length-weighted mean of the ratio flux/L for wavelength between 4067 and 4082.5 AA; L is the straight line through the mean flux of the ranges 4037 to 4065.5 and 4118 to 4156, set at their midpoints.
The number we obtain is 0.07 mag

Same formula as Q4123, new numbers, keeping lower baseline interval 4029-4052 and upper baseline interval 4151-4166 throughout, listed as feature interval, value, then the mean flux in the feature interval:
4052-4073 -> 0.8 AA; 12.6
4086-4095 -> -1.2 AA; 14.9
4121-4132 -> -0.5 AA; 13.8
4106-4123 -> 0.6 AA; 12.8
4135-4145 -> -0.9 AA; 14.5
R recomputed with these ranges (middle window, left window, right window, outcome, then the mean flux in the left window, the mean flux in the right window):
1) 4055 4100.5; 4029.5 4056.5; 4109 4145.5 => 0.03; 13.2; 13.7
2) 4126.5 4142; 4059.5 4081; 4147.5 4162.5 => -0.12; 12.2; 13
